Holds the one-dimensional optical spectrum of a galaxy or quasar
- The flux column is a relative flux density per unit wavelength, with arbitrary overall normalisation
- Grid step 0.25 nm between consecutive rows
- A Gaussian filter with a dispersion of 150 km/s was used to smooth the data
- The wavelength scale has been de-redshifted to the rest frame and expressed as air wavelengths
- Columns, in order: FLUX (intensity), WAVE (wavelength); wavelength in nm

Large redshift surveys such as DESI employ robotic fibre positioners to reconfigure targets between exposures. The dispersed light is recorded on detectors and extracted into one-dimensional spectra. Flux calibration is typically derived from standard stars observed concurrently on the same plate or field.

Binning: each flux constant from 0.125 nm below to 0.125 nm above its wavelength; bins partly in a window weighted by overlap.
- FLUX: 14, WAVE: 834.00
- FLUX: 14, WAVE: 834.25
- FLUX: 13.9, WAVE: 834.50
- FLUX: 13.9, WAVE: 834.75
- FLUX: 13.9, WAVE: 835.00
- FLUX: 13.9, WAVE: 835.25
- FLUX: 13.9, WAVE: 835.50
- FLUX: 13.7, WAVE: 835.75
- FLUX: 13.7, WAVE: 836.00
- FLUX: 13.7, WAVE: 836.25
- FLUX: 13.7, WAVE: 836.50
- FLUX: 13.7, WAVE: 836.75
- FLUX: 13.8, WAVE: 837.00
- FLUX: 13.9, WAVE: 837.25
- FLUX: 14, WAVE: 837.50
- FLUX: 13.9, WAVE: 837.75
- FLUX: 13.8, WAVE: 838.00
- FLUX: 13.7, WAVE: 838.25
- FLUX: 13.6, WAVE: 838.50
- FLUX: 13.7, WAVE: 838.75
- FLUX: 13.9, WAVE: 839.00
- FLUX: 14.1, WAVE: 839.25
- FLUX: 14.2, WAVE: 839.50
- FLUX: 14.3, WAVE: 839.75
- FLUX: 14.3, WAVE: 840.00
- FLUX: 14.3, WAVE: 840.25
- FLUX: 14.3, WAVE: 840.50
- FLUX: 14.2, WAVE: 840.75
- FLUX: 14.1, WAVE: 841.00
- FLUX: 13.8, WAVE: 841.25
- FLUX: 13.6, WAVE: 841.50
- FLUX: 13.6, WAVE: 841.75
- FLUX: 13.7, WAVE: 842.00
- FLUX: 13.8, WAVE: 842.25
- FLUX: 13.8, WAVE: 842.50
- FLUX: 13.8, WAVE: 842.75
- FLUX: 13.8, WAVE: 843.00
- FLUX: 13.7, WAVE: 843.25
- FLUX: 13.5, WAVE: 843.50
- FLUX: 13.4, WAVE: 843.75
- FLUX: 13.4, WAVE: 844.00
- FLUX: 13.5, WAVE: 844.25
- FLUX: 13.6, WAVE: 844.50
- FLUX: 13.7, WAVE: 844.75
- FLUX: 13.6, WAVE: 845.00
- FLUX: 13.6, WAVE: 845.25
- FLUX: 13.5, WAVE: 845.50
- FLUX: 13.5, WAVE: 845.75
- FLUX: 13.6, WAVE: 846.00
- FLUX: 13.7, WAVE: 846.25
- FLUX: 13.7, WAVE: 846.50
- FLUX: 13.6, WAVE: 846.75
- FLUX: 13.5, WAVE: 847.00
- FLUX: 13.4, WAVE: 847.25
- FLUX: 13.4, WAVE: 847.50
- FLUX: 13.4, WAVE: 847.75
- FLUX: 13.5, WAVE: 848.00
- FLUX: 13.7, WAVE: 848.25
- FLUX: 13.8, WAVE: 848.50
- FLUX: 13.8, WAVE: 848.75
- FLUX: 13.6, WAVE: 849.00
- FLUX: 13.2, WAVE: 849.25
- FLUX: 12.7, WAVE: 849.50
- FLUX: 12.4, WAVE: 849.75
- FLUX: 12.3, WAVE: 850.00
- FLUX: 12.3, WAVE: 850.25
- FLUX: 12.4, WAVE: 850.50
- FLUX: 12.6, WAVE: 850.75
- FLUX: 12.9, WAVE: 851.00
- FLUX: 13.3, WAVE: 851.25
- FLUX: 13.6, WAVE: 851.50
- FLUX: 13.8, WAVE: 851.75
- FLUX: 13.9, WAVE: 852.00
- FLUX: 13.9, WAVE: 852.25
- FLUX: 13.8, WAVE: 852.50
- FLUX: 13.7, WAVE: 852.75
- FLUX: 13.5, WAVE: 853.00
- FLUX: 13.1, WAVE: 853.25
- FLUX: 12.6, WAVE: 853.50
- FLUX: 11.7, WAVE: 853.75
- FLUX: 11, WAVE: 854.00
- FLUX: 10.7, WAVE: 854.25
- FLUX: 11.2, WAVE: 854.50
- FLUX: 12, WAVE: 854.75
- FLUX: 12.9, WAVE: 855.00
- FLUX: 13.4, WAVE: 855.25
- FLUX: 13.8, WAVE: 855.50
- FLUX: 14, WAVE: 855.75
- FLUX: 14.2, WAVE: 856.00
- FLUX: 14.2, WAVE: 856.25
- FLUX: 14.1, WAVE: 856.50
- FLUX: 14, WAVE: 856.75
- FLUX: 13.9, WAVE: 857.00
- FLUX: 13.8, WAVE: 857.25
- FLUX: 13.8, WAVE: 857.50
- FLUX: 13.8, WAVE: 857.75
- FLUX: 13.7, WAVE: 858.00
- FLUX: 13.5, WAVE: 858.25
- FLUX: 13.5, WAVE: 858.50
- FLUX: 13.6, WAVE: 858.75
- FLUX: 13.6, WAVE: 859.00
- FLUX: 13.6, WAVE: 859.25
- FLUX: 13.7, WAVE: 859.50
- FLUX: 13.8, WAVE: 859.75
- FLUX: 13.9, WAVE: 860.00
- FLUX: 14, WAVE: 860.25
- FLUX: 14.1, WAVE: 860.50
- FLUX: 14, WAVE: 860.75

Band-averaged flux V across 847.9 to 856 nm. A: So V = 13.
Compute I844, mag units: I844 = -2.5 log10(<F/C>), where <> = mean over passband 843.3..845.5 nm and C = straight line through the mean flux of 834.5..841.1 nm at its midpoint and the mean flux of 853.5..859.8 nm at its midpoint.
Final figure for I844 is 0.01 mag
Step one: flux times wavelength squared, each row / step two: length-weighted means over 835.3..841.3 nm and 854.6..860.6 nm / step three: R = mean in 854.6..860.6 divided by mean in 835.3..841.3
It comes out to 1.03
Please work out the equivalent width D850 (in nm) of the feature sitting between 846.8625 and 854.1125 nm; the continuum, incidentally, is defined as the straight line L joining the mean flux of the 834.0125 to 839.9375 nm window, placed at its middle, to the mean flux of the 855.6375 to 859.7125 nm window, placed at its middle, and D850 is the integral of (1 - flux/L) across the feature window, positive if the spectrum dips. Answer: 0.37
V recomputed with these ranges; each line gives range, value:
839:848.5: 13.7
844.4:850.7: 13.3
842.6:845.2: 13.6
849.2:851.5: 12.7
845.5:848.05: 13.5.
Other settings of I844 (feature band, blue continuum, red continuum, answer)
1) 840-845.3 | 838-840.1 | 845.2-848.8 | 0.00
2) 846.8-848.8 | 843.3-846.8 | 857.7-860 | 0.00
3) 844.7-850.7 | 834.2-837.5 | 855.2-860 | 0.04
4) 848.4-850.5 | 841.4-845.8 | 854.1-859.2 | 0.04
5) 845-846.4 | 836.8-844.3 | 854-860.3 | 0.01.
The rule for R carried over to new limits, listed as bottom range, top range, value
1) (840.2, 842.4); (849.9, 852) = 0.95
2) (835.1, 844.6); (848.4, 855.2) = 0.96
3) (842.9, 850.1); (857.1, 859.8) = 1.05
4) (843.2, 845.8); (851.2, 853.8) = 1.01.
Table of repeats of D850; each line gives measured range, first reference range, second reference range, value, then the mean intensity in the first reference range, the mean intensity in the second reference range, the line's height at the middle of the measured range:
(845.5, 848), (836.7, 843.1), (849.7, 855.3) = -0.05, 13.9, 12.7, 13.3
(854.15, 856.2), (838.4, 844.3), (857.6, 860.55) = 0.13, 13.9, 13.7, 13.8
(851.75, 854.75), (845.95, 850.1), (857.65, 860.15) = 0.19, 13.4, 13.7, 13.5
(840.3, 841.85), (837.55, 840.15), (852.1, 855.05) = -0.02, 14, 12.5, 13.7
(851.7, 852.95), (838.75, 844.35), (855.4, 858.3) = 0.01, 13.9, 13.9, 13.9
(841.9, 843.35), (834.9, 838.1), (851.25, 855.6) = -0.03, 13.8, 12.9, 13.5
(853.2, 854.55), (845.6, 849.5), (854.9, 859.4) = 0.20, 13.5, 13.7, 13.7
